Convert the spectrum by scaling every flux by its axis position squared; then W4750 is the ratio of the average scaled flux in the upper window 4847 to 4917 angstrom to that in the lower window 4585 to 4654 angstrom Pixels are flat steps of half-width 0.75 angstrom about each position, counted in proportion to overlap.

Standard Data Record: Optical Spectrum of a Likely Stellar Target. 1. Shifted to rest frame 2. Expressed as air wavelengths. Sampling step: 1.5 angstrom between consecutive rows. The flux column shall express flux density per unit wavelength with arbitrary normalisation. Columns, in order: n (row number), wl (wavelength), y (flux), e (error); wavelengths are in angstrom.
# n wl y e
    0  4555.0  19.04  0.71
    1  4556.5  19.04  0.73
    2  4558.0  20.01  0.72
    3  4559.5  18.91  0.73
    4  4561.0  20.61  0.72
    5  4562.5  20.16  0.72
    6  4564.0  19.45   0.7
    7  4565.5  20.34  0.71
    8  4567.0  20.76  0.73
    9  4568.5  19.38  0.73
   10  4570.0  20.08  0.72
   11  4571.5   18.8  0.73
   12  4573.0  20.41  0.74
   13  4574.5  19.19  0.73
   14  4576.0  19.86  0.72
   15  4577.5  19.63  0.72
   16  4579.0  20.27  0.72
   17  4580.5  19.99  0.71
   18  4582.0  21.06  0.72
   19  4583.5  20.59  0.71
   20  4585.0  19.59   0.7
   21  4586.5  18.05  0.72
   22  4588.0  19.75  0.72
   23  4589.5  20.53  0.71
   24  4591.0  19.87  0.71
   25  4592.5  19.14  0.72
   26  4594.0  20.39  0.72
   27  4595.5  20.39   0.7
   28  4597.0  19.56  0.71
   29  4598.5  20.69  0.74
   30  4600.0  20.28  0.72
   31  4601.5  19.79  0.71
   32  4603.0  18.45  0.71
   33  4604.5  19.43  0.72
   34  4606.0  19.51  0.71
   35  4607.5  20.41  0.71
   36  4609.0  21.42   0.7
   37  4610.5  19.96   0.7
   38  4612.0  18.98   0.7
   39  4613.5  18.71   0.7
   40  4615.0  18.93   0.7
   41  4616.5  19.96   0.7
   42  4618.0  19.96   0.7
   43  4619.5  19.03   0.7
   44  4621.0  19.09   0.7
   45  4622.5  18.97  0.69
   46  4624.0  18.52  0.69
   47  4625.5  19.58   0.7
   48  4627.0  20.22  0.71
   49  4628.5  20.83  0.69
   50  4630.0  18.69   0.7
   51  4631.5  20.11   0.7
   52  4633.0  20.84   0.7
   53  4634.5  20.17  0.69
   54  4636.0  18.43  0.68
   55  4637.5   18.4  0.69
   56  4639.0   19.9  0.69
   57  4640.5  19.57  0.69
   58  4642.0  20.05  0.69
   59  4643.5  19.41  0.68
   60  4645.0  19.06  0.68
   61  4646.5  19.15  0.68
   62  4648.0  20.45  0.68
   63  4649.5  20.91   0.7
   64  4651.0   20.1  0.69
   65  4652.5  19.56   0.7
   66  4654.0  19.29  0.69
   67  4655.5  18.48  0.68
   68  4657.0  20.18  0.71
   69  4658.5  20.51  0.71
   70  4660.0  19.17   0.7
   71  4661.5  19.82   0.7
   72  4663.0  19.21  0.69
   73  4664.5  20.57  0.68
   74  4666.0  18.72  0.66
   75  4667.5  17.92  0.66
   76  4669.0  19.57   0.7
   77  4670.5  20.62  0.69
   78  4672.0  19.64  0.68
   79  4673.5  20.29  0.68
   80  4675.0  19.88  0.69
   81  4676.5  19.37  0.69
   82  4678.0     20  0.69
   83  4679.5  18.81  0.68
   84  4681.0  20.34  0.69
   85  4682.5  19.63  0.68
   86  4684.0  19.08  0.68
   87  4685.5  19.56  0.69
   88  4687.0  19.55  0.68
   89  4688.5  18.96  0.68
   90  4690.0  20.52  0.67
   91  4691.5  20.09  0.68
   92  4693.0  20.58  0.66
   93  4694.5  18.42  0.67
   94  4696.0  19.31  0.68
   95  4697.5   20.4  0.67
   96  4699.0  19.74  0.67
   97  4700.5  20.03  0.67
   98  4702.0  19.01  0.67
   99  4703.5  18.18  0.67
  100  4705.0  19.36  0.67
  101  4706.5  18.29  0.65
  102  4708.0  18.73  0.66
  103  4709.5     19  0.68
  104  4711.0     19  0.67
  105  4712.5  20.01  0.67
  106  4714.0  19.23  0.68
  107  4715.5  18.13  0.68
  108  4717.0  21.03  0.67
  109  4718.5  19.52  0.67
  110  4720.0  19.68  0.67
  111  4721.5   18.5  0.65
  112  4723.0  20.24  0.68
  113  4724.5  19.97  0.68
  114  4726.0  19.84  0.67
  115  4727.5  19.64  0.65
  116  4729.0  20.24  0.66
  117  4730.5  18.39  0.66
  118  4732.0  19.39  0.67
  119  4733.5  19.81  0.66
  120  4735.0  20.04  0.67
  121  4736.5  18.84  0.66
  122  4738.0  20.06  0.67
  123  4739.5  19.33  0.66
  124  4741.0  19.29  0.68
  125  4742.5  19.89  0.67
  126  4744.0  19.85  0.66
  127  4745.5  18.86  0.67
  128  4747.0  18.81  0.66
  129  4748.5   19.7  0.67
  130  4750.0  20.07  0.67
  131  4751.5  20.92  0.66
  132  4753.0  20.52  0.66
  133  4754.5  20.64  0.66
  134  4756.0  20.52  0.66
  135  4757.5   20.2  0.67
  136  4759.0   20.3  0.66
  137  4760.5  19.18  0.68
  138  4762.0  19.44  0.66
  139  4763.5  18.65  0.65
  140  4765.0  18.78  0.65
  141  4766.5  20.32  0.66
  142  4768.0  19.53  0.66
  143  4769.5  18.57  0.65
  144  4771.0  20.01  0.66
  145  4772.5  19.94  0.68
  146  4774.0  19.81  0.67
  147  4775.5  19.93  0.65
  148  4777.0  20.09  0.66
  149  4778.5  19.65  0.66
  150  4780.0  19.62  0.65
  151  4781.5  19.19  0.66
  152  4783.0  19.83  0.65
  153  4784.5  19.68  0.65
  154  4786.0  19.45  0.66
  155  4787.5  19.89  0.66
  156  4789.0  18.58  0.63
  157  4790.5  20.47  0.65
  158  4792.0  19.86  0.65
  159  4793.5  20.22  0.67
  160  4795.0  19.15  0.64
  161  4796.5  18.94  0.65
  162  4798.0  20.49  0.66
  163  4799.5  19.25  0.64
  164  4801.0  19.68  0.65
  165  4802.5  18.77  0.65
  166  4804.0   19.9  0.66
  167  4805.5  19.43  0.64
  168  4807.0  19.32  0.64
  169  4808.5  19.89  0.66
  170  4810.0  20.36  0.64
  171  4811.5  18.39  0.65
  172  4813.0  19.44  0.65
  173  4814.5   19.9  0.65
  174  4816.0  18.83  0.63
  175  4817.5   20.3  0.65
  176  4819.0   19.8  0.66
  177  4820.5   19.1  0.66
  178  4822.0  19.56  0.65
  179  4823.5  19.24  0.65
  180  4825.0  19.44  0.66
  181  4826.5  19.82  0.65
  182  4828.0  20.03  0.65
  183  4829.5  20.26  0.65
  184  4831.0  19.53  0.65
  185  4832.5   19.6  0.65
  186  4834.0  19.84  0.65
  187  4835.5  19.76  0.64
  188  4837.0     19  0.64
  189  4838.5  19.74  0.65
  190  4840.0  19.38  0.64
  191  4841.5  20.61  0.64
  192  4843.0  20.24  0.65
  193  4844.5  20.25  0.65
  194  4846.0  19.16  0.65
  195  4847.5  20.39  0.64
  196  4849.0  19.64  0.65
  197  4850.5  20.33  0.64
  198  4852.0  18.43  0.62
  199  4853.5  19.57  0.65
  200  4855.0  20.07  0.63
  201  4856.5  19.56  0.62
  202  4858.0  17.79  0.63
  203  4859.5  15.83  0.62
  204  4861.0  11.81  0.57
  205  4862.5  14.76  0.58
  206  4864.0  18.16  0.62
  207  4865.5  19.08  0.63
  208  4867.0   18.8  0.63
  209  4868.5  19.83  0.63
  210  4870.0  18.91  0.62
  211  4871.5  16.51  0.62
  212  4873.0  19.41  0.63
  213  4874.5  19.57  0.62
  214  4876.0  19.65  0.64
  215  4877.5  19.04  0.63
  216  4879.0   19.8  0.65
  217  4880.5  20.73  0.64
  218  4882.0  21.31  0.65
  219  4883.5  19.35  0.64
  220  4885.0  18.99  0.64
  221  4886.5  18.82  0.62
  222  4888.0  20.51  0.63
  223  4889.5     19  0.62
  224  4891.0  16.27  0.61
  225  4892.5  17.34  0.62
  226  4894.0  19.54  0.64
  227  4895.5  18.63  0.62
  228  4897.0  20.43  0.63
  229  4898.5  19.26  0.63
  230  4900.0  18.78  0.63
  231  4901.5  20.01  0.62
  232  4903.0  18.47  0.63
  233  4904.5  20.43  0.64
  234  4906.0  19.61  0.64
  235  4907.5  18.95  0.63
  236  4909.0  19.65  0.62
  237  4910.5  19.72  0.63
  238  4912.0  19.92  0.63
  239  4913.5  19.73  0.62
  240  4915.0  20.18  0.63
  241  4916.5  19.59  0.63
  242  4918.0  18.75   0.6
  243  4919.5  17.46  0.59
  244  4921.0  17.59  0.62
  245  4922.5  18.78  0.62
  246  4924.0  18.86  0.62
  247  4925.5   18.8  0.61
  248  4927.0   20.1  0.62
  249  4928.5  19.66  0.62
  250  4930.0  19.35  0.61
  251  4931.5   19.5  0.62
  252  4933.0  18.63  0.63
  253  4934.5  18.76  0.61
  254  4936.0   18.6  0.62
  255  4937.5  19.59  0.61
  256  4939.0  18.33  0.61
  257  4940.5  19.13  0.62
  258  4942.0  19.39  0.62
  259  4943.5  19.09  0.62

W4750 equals 1.08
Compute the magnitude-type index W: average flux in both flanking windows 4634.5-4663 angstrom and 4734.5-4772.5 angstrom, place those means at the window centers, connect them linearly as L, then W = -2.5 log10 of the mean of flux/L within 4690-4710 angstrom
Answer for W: 0.02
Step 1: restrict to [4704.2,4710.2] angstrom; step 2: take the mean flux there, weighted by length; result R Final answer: 18.8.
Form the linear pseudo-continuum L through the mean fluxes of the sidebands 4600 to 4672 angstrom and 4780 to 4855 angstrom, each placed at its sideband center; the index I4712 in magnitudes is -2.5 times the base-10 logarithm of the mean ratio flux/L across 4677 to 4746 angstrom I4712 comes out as 0.01 mag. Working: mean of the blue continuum 19.6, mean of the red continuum 19.6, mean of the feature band 19.5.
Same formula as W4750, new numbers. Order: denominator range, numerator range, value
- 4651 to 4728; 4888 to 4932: 1.07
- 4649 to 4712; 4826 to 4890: 1.06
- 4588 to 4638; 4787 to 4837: 1.08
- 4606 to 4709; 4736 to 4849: 1.06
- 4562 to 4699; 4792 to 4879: 1.06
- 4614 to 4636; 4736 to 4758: 1.07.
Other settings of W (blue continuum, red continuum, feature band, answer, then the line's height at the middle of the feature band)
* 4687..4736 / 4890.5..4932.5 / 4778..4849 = -0.02 mag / 19.3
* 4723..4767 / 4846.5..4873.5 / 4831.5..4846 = -0.07 mag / 18.5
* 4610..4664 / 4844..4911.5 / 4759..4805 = -0.02 mag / 19.2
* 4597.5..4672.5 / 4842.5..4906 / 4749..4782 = -0.03 mag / 19.2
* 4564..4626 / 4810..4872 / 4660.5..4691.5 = -0.01 mag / 19.5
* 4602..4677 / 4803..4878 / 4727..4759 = -0.02 mag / 19.4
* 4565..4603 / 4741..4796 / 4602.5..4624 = 0.02 mag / 19.9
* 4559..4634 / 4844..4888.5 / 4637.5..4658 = 0.00 mag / 19.6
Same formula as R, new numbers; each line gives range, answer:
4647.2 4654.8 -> 20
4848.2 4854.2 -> 19.5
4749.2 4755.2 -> 20.5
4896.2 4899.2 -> 19.8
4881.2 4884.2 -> 20.4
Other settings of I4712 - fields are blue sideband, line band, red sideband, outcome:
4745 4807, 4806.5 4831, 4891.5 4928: -0.005 mag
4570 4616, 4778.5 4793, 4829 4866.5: -0.029 mag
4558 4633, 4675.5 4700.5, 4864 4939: -0.004 mag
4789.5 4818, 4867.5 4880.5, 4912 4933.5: 0.007 mag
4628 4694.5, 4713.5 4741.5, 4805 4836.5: 0.006 mag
